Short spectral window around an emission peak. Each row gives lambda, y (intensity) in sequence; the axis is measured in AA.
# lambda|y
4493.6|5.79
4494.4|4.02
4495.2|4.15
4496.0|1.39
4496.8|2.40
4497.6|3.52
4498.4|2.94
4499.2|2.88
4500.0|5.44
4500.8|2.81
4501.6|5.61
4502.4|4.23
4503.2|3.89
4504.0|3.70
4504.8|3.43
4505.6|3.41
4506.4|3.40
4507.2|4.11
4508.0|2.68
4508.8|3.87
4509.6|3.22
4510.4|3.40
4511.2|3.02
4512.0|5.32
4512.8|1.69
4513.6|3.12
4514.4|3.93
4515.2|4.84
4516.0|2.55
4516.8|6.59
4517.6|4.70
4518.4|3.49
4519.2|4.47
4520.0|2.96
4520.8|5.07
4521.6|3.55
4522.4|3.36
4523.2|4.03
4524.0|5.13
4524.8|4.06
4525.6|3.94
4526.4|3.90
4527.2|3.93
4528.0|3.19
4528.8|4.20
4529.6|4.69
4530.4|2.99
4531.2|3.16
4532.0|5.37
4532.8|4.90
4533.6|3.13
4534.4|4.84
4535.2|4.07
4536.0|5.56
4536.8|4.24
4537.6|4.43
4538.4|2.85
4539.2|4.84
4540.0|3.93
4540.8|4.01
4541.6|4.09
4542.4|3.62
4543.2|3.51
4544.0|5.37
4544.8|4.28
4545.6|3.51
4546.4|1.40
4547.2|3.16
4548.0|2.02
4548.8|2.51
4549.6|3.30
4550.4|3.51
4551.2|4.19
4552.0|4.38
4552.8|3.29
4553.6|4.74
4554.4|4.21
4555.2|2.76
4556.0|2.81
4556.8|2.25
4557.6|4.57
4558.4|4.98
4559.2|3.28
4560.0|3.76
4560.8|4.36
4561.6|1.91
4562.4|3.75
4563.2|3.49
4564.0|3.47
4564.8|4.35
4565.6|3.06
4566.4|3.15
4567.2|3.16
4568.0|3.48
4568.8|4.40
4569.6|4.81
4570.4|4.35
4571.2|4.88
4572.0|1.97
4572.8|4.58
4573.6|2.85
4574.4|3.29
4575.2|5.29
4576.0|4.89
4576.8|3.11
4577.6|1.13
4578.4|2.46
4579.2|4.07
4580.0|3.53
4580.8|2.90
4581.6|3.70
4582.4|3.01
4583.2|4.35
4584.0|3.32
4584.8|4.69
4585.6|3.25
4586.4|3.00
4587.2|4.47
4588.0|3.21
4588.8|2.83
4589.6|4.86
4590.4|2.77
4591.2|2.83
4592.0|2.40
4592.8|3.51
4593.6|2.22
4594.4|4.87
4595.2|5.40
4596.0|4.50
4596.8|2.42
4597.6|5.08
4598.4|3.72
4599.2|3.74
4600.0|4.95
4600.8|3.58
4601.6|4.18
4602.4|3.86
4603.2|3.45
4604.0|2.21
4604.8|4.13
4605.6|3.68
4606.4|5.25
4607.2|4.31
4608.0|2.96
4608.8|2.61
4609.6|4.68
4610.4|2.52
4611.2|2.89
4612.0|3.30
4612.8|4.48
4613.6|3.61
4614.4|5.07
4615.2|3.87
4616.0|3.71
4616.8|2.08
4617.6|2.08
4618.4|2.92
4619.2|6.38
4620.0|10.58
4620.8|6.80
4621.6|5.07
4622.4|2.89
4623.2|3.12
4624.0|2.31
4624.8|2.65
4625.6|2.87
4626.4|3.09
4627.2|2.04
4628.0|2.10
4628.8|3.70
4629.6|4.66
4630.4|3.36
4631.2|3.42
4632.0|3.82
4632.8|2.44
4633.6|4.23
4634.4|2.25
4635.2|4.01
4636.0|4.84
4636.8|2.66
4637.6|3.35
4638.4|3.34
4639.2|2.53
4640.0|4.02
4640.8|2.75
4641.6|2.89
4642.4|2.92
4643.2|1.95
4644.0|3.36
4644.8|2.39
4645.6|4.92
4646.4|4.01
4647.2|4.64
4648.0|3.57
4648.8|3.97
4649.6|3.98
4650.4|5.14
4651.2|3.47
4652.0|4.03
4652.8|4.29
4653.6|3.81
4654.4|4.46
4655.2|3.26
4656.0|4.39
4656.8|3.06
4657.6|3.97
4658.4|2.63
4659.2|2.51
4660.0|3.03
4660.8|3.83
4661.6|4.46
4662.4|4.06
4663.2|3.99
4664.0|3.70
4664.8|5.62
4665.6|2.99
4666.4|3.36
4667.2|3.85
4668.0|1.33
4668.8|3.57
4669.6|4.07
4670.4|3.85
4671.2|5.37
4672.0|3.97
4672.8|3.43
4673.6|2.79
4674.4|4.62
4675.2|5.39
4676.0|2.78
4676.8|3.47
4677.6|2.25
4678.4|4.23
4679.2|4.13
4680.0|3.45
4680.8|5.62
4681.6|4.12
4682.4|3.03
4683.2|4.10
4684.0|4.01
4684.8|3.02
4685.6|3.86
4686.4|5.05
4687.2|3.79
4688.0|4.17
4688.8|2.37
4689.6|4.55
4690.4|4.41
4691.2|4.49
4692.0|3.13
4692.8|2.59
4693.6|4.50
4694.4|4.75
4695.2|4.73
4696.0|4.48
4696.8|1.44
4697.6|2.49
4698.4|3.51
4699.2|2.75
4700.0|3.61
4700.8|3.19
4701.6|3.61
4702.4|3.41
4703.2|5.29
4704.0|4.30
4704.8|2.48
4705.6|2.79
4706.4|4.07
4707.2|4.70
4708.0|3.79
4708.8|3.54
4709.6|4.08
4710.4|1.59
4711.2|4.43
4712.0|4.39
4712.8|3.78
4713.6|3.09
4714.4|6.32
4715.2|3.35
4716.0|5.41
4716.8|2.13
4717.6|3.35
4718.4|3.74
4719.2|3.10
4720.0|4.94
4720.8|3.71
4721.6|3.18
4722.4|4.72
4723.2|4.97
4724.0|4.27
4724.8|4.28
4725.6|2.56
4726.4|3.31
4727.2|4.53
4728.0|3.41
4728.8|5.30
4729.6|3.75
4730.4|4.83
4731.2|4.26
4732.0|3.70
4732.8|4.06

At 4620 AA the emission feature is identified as H-gamma 4340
